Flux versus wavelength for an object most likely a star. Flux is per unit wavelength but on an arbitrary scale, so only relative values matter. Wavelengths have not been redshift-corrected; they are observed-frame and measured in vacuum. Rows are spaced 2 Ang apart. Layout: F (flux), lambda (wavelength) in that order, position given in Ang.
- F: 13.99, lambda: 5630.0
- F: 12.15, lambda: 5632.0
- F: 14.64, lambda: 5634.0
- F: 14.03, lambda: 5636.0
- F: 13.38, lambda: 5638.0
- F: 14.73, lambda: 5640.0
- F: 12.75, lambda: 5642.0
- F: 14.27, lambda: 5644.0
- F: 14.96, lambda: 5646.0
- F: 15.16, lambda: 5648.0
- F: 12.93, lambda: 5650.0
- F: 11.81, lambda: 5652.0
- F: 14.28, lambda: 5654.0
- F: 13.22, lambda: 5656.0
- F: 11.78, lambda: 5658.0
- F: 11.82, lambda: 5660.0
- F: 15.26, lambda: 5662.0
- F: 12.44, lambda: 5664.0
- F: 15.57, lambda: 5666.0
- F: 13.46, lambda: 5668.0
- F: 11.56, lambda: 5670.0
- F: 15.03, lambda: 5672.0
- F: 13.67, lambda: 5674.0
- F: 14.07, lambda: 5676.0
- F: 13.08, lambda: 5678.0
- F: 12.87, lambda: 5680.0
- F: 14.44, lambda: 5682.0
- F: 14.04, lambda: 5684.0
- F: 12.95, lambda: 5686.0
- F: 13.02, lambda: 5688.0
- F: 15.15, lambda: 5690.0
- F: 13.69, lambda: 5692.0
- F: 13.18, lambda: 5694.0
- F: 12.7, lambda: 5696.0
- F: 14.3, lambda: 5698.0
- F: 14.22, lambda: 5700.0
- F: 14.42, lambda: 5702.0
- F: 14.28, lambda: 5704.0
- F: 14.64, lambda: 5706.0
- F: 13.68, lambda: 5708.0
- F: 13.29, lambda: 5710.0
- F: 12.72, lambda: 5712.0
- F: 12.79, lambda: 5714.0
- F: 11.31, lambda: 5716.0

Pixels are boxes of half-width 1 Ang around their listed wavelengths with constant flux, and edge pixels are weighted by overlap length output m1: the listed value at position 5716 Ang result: 11.31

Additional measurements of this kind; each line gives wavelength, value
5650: 12.93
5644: 14.27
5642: 12.75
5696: 12.7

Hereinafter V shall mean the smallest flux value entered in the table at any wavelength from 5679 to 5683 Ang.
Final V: 12.87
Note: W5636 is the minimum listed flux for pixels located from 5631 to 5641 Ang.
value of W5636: 12.15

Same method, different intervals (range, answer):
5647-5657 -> 11.81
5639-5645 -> 12.75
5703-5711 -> 13.29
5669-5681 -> 11.56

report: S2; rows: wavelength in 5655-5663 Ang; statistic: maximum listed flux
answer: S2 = 15.26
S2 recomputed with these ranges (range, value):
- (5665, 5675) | 15.57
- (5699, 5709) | 14.64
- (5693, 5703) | 14.42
